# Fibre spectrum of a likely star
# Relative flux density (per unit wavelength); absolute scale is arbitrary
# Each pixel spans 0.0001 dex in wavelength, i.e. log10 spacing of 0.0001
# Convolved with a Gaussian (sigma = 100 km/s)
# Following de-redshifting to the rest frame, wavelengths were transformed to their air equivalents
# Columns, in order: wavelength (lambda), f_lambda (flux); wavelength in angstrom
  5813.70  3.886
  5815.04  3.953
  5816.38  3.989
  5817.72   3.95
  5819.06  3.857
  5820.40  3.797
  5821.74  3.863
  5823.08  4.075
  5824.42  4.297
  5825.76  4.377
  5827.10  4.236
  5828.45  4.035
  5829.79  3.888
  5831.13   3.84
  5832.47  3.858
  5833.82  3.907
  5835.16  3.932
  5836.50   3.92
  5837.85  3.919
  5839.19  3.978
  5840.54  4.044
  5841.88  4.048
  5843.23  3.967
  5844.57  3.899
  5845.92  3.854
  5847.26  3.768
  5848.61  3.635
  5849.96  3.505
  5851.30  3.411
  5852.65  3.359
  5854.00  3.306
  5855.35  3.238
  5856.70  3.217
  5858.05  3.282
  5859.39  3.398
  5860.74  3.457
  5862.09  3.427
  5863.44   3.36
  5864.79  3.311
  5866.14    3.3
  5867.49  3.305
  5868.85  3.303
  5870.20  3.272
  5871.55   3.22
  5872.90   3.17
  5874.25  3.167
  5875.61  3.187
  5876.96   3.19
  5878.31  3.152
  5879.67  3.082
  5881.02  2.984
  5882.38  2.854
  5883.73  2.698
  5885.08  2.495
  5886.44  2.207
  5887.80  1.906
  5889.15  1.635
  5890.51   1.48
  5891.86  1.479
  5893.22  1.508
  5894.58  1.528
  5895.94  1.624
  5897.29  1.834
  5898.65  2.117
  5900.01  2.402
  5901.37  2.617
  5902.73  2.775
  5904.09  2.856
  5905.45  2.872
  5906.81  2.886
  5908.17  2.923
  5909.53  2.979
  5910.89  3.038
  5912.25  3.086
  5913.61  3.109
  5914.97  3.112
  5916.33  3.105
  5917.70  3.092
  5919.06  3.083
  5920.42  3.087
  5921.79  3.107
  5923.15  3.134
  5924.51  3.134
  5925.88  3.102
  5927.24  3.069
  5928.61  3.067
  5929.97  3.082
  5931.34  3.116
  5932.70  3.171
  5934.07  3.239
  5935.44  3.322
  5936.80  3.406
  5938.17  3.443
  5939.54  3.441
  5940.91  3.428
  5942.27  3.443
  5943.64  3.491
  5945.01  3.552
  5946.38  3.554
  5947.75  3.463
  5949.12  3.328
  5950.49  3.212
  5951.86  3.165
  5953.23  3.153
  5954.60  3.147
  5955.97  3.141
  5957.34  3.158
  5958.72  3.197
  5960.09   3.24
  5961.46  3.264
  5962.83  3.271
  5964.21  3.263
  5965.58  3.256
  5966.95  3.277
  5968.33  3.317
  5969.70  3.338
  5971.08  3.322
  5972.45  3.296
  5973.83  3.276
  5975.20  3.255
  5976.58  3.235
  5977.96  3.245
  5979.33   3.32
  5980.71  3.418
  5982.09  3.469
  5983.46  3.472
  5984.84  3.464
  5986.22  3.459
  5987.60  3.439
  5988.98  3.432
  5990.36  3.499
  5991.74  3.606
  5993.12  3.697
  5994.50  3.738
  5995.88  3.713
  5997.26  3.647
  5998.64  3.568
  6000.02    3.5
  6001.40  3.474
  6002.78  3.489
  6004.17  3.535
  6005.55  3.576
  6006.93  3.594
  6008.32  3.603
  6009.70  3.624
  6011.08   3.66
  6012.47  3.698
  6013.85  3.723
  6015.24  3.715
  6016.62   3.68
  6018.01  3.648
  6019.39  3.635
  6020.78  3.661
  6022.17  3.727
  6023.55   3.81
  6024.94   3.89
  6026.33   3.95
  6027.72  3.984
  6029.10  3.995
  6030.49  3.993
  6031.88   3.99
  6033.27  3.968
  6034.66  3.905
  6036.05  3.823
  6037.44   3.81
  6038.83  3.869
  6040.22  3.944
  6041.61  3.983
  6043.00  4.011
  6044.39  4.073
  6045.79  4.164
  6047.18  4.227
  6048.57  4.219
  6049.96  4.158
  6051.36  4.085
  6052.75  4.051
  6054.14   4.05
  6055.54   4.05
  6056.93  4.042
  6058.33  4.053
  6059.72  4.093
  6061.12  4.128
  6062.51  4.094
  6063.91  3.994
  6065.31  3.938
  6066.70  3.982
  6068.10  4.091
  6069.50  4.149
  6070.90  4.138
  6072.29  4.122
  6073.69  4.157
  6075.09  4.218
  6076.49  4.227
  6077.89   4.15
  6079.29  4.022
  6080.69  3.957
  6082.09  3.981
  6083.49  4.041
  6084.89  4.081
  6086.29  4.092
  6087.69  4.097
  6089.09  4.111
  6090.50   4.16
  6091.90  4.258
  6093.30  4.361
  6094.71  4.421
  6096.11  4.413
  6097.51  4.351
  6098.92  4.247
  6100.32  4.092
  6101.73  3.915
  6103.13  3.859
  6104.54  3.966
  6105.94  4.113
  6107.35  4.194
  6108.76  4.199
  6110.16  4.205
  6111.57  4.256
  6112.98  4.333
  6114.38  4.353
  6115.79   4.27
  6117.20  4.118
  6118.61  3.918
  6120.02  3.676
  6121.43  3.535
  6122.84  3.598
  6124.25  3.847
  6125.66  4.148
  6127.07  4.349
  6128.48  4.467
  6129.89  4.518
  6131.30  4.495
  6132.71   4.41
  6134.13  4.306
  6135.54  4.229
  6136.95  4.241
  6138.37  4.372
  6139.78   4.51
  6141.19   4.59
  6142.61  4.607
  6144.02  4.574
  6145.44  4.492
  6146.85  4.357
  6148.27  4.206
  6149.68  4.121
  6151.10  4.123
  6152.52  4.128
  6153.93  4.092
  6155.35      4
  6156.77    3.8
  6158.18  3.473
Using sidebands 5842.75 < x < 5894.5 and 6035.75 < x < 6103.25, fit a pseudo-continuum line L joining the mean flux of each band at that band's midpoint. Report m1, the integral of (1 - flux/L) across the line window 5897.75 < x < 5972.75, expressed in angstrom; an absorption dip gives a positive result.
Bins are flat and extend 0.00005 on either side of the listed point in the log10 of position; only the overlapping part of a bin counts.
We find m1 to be 5.3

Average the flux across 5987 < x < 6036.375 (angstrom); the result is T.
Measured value 3.7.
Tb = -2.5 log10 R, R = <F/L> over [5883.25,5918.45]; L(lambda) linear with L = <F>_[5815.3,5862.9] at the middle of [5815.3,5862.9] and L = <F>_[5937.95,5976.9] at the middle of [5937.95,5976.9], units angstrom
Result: 0.401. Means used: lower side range 3.79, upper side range 3.31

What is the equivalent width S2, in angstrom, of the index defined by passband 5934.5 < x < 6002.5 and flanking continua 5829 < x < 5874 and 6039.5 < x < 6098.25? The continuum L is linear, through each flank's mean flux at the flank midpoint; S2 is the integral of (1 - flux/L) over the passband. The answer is 8.55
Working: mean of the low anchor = 3.58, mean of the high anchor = 4.12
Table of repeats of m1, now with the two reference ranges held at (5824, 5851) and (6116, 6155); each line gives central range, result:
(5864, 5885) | 4.45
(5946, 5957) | 2.14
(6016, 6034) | 1.20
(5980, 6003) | 3.09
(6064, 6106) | 0.52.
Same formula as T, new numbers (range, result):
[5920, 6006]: 3.35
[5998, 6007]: 3.53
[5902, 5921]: 3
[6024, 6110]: 4.08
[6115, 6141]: 4.18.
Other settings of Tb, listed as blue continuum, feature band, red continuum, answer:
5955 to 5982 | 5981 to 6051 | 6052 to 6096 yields -0.029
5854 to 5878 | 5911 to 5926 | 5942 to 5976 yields 0.063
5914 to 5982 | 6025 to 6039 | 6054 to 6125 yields -0.050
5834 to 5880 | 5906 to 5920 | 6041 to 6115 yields 0.199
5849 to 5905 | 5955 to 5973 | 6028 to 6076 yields 0.053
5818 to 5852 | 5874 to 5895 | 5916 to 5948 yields 0.435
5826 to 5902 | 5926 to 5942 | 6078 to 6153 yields 0.059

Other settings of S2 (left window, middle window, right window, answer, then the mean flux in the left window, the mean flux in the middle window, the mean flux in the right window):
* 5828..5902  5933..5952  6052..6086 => 0.5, 3.11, 3.39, 4.08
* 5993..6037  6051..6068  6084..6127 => -0.6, 3.73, 4.05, 4.11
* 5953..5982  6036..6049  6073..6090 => -0.7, 3.26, 4.02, 4.09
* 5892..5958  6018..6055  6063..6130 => -2.3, 2.98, 3.96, 4.11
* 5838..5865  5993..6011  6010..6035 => 0.9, 3.58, 3.6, 3.81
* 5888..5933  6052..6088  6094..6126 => -2.6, 2.66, 4.08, 4.09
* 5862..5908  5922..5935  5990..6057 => -0.5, 2.64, 3.13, 3.82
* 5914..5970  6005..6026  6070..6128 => -0.2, 3.24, 3.69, 4.11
